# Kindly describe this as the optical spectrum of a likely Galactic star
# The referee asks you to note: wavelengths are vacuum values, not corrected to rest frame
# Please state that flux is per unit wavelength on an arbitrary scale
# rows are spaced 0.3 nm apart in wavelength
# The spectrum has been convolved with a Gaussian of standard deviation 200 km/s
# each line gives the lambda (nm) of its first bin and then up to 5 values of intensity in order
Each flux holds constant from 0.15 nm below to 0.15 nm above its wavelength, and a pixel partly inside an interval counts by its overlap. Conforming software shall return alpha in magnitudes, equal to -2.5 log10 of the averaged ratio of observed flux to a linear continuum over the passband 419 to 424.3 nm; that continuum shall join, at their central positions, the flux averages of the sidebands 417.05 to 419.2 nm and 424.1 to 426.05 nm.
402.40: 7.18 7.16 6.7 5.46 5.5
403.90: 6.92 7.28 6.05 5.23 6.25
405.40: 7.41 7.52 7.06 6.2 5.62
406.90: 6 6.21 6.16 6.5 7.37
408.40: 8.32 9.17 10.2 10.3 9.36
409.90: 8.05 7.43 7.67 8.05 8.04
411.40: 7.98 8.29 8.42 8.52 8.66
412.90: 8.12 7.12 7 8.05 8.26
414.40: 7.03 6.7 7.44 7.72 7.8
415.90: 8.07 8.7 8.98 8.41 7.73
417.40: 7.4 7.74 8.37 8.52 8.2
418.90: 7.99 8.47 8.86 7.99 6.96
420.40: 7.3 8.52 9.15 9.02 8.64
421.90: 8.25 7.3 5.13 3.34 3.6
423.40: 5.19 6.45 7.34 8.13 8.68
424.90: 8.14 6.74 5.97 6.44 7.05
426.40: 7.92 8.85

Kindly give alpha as 0.08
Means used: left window 8.04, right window 7.33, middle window 7.18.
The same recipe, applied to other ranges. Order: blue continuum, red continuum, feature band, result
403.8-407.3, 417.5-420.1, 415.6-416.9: -0.08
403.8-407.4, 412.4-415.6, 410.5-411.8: -0.11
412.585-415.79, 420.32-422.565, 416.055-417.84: -0.05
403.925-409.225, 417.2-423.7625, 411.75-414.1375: -0.12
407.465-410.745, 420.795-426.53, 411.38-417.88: -0.02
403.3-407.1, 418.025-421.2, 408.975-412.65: -0.19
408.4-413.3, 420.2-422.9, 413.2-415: 0.11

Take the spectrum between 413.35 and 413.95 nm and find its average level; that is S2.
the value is 7.53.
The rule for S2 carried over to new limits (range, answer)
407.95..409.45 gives 9.07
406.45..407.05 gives 5.81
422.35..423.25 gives 4.02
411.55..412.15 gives 8.35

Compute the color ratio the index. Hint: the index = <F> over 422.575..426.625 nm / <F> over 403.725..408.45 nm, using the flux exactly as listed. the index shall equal 1.0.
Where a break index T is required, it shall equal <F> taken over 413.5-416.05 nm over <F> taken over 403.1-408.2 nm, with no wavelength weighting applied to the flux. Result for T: 1.19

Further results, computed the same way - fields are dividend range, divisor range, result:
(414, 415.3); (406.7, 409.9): 0.93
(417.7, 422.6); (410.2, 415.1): 1.03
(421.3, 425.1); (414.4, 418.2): 0.86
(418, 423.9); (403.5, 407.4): 1.14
